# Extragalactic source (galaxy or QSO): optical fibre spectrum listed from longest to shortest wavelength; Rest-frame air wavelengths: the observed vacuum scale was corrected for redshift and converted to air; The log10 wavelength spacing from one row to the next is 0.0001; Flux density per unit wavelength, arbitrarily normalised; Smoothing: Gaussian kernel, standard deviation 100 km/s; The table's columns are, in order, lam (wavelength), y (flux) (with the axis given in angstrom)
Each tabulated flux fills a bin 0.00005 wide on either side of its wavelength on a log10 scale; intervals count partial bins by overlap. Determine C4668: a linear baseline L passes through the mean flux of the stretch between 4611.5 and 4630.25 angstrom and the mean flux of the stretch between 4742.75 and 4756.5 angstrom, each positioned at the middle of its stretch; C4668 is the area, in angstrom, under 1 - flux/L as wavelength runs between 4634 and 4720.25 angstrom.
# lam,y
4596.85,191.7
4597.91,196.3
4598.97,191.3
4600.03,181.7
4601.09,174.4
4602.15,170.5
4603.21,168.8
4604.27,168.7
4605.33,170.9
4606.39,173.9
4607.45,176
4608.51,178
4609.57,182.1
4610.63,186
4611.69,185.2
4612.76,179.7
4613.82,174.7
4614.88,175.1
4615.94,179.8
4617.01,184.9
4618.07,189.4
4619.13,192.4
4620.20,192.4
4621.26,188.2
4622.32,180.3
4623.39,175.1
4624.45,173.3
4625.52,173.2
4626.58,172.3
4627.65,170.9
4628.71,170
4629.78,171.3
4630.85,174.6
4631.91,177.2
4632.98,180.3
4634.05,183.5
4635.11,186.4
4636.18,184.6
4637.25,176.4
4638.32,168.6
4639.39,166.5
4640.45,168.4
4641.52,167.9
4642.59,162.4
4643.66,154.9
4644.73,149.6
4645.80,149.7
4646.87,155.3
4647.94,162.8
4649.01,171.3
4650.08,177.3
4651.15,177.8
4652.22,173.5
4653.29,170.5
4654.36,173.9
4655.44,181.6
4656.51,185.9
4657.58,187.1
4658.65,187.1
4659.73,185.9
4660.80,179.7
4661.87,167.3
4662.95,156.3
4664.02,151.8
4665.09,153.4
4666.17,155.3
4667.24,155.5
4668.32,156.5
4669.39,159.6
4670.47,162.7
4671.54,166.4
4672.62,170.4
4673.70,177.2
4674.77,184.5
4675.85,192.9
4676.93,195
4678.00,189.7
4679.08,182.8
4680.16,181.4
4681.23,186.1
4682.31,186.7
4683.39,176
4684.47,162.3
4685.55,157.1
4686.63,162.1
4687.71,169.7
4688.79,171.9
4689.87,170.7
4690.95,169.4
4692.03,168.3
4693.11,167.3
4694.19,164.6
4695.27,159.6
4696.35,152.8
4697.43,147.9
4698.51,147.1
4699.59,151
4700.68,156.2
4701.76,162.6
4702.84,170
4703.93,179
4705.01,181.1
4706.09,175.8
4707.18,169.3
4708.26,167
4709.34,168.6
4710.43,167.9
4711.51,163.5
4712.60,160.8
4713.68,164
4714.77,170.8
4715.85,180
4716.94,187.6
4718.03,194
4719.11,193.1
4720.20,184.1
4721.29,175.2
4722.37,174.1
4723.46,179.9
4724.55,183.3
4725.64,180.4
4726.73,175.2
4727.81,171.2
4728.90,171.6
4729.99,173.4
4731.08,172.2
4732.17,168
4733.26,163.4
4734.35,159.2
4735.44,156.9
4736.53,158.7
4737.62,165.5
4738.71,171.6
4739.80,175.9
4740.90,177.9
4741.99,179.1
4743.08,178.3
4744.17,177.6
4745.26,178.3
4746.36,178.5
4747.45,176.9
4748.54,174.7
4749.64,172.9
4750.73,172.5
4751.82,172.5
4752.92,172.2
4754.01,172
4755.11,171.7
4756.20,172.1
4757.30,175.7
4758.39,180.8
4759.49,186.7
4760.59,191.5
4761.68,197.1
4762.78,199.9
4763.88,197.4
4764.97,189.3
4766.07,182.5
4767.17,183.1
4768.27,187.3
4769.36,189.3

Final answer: 3.3 angstrom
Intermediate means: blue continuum 179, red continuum 175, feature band 170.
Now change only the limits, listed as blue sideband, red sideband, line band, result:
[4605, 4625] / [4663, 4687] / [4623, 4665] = 1.07 angstrom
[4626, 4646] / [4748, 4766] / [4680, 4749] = 2.54 angstrom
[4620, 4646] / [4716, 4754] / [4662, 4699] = 1.23 angstrom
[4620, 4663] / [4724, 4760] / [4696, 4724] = 0.49 angstrom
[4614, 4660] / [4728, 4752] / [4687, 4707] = 0.95 angstrom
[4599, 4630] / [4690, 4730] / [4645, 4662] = 0.10 angstrom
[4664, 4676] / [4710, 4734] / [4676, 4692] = -0.77 angstrom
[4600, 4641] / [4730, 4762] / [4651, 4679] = 0.51 angstrom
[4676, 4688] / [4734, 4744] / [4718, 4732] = -0.53 angstrom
